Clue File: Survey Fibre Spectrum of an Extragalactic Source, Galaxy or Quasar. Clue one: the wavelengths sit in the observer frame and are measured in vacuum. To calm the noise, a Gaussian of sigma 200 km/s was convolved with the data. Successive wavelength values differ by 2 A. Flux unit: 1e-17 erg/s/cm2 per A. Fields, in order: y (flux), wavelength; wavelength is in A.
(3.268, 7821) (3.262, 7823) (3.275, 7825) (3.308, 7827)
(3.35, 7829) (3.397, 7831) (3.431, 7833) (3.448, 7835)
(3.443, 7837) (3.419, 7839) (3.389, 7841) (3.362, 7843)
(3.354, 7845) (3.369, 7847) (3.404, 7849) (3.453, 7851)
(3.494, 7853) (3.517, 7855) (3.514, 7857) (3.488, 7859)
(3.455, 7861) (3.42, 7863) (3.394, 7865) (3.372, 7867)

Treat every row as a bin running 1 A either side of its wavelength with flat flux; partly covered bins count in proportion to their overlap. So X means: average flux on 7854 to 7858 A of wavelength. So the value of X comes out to 3.52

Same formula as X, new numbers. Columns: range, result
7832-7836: 3.44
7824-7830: 3.31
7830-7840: 3.43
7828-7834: 3.39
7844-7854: 3.41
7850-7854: 3.47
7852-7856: 3.51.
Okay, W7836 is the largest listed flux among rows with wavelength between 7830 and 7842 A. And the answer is 3.448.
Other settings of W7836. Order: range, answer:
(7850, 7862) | 3.517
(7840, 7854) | 3.494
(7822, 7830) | 3.35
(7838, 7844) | 3.419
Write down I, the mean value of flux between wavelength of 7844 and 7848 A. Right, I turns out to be 3.36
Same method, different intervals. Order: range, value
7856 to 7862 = 3.49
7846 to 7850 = 3.39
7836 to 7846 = 3.39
